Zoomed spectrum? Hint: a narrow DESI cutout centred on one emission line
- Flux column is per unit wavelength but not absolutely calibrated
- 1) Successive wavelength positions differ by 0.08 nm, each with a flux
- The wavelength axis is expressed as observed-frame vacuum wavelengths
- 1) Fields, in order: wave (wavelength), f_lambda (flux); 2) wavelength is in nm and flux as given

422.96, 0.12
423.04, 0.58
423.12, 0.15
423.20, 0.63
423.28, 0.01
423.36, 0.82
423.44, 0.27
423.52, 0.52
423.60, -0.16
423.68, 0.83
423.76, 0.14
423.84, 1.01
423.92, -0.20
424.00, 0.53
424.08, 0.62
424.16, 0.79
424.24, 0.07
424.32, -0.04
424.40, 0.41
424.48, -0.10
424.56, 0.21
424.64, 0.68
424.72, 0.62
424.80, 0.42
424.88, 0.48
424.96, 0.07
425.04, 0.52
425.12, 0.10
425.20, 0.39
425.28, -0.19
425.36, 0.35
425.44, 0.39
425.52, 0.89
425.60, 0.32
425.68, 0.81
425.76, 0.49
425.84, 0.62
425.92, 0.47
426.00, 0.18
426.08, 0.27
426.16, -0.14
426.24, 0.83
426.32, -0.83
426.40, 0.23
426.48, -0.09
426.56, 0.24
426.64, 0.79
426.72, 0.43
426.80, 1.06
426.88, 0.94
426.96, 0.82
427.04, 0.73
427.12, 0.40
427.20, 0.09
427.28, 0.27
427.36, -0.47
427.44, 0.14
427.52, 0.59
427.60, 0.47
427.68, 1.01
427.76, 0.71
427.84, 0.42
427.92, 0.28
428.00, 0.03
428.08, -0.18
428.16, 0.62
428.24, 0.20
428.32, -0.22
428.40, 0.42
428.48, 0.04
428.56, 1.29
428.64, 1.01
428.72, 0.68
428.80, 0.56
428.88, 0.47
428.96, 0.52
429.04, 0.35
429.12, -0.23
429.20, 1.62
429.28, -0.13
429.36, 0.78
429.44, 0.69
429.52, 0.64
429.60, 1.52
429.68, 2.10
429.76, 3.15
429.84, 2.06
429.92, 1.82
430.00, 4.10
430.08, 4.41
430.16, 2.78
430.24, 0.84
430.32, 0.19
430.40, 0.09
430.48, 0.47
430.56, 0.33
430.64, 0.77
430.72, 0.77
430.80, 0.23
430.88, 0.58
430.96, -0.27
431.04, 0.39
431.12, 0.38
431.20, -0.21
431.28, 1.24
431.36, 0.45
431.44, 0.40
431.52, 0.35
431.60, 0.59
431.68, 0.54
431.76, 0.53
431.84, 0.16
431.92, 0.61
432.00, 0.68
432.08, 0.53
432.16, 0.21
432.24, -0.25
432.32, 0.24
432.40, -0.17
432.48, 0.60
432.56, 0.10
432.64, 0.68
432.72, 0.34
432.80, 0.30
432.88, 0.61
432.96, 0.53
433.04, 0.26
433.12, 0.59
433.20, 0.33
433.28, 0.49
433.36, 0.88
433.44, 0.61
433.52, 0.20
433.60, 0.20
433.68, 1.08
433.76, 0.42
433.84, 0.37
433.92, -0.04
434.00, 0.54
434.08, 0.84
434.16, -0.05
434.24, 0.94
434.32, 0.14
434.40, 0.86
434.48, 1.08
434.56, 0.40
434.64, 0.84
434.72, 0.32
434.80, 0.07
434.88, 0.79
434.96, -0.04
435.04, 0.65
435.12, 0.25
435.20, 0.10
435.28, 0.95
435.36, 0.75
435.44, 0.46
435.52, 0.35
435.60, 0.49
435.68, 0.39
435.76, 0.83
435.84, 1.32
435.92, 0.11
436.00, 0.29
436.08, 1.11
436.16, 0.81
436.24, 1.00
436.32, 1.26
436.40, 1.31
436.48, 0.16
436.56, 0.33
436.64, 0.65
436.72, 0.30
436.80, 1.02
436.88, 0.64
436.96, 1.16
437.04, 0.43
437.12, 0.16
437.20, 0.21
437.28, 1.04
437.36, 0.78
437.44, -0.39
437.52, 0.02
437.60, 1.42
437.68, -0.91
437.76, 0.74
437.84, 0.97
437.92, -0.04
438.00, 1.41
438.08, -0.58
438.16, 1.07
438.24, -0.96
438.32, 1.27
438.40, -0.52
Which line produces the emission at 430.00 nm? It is [O II]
